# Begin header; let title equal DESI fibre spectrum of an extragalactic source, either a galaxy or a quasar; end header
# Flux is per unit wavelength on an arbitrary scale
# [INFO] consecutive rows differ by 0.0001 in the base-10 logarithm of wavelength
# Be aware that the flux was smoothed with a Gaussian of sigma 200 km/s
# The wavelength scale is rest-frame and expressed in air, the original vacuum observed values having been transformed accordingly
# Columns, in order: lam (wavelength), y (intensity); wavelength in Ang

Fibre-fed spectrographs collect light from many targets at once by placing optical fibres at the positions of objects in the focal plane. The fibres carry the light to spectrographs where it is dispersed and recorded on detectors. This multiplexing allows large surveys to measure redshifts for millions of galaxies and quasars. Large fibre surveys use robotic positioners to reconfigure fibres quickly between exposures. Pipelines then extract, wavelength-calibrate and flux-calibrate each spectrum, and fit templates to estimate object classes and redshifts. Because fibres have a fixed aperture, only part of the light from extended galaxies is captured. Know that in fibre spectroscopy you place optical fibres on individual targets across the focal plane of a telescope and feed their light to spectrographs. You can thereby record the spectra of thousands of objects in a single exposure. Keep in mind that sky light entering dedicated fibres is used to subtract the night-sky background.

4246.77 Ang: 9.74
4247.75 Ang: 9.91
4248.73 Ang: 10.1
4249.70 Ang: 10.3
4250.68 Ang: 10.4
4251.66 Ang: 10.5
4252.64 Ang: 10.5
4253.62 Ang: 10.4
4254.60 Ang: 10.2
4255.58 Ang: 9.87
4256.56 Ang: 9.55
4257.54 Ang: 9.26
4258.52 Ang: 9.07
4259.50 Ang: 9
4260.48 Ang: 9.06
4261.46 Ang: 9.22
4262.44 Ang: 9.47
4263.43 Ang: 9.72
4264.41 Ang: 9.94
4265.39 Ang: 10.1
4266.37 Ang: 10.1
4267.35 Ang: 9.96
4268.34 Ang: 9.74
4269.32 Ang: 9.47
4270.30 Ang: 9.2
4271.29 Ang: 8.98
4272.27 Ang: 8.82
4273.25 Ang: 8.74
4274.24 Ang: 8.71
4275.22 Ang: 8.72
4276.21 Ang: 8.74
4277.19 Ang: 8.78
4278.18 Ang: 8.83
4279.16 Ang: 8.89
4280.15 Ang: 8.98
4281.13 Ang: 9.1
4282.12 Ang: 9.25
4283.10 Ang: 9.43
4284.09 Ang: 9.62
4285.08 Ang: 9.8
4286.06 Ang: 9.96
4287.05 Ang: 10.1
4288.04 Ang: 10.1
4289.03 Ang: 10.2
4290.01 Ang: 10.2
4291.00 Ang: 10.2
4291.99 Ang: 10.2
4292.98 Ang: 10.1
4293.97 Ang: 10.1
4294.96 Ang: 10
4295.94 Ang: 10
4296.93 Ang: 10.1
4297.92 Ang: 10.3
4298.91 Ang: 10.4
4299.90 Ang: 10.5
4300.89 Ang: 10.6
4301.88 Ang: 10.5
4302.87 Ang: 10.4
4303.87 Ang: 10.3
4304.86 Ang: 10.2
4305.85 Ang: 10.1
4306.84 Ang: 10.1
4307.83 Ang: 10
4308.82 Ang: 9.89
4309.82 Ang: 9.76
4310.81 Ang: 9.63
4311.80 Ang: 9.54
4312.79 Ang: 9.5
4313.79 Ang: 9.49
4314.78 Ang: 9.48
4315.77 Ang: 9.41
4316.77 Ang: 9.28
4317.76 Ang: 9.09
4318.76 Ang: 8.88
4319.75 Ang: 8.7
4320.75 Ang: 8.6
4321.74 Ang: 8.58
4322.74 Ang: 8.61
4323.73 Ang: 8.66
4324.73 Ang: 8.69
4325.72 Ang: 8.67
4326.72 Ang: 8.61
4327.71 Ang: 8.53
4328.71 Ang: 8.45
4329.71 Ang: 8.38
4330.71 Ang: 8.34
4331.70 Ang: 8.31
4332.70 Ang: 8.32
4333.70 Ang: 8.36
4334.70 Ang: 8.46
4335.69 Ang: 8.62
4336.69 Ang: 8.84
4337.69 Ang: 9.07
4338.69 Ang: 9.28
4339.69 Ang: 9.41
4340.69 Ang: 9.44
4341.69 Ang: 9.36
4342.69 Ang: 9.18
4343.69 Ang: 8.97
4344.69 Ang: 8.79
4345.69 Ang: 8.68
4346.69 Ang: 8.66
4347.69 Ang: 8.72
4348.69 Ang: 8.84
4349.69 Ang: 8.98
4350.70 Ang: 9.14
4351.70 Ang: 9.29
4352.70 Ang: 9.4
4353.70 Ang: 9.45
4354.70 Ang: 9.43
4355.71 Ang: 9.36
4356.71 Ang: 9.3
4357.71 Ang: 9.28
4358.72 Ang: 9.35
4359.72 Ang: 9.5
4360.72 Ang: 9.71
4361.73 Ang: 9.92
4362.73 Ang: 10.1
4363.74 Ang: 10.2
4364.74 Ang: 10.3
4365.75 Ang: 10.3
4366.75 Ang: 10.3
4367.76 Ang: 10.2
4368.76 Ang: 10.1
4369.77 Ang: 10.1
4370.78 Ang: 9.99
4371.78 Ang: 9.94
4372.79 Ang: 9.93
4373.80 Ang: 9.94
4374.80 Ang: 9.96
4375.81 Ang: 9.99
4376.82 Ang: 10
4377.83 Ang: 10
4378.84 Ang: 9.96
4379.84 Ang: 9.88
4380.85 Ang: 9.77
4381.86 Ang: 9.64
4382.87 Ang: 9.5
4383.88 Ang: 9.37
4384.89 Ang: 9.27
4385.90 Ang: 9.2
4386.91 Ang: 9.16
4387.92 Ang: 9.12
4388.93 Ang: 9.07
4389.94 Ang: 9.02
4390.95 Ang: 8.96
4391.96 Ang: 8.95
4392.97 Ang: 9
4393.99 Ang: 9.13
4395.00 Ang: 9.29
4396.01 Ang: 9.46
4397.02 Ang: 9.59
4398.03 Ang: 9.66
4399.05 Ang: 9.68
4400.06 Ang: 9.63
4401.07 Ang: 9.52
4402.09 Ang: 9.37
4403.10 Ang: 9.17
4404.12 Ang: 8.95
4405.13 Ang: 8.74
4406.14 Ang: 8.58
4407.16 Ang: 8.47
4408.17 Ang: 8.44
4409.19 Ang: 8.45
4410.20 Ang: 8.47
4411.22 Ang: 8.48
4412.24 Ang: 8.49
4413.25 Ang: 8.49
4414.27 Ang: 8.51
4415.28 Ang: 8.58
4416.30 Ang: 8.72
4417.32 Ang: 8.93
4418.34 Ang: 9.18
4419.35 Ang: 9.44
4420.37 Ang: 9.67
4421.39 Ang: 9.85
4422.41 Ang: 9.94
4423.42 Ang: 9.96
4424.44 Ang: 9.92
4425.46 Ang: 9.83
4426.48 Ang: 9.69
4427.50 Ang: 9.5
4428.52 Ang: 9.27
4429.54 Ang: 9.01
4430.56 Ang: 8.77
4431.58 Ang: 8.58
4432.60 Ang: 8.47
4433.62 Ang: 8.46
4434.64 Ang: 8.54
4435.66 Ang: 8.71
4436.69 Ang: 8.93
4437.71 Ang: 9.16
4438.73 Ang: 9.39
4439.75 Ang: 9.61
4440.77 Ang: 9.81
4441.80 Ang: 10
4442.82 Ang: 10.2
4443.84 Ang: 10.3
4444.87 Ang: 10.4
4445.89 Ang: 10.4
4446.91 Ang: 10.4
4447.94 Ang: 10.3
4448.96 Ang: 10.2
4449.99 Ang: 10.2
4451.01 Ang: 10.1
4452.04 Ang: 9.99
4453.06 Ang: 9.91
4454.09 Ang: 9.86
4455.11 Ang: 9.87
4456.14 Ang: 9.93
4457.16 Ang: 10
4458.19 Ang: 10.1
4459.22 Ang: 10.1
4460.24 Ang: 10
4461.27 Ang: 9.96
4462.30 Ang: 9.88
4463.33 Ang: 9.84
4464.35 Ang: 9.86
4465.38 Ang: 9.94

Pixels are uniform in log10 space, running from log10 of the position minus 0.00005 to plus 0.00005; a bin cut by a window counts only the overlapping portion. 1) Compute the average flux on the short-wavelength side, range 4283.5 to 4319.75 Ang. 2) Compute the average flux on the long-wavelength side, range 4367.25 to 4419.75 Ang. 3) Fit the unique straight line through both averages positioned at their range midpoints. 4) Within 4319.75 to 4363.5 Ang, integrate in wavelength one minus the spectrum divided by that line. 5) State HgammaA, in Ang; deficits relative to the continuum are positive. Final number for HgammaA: 3.1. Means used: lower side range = 9.93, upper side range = 9.3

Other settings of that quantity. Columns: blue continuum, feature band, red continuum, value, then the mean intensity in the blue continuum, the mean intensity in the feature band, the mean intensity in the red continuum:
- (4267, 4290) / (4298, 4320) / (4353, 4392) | -0.90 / 9.32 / 9.83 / 9.69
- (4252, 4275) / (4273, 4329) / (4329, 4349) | -2.19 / 9.52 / 9.52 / 8.8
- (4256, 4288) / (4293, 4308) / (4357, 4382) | -1.15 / 9.33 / 10.2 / 9.93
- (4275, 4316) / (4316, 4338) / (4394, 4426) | 2.24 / 9.81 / 8.64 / 9.15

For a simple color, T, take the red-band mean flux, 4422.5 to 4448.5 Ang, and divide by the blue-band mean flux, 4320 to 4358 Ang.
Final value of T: 1.1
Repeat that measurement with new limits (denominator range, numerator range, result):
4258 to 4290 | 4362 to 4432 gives 1.00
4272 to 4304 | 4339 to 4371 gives 0.98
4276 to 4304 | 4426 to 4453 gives 0.97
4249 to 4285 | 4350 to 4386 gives 1.03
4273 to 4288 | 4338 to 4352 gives 0.98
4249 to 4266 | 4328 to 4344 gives 0.90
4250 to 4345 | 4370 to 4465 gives 1.00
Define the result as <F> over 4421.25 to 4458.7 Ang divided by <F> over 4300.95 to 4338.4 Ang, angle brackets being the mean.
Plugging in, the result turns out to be 1.1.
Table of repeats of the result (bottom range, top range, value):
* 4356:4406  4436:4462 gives 1.04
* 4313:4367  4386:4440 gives 1.00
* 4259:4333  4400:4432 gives 0.96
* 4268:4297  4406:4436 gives 0.95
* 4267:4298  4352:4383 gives 1.03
